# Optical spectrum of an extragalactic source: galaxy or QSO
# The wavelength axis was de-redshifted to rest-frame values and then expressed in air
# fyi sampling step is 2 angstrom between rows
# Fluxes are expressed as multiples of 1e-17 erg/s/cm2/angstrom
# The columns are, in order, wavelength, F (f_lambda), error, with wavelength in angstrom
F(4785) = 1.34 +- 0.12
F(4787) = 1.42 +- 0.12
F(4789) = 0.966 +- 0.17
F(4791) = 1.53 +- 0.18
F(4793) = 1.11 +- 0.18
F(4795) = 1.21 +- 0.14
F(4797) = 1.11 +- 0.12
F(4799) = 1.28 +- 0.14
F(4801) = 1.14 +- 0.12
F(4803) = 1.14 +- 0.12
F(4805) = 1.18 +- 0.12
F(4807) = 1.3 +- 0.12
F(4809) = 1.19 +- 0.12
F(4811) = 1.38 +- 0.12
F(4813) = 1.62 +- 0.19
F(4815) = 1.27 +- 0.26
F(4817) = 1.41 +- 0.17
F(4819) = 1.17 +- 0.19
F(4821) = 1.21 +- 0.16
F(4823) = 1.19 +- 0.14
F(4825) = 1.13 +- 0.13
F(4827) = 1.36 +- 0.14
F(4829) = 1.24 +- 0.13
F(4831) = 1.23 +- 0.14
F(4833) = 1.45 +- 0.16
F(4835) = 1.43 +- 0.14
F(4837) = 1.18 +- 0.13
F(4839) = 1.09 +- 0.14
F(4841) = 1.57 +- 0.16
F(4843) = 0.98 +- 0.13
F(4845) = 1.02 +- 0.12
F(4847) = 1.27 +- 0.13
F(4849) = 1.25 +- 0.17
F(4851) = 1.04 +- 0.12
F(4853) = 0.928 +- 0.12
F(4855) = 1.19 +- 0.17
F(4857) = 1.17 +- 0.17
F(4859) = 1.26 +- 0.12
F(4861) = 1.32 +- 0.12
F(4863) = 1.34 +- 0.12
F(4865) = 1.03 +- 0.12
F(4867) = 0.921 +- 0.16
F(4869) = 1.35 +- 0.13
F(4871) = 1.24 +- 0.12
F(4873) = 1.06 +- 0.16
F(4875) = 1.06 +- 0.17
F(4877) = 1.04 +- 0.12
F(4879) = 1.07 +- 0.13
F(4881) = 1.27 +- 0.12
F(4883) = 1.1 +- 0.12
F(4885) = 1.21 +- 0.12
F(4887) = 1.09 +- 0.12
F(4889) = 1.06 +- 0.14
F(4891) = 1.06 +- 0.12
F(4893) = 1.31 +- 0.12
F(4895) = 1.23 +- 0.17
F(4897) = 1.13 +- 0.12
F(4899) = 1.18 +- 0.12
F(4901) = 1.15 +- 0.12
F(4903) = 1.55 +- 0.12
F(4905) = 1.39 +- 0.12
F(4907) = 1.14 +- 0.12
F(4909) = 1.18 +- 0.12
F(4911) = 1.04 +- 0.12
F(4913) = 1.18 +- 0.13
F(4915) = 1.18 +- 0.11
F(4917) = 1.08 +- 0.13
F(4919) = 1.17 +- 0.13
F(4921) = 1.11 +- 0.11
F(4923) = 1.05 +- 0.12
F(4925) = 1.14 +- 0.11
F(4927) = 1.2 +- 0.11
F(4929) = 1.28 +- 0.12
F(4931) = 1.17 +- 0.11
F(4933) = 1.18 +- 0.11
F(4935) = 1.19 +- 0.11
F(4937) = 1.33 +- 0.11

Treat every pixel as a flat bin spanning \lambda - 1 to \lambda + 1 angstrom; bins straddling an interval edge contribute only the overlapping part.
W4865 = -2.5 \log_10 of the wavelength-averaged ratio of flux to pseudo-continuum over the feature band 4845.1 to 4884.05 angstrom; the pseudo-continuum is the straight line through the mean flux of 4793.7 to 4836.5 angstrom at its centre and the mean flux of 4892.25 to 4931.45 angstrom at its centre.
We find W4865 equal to 0.07 mag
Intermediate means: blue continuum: 1.27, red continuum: 1.19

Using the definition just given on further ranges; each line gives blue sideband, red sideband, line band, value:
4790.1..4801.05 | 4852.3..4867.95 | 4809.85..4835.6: -0.10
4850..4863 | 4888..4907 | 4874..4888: 0.08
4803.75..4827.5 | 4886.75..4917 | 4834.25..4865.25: 0.05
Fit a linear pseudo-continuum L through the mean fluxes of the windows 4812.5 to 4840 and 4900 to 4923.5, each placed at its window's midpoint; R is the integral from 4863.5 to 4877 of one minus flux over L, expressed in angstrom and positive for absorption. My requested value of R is 1.3 angstrom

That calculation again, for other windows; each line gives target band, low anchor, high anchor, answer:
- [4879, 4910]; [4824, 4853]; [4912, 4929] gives -0.8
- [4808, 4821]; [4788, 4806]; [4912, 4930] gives -1.6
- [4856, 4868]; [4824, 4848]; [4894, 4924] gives 0.5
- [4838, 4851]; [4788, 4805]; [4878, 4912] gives 0.0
